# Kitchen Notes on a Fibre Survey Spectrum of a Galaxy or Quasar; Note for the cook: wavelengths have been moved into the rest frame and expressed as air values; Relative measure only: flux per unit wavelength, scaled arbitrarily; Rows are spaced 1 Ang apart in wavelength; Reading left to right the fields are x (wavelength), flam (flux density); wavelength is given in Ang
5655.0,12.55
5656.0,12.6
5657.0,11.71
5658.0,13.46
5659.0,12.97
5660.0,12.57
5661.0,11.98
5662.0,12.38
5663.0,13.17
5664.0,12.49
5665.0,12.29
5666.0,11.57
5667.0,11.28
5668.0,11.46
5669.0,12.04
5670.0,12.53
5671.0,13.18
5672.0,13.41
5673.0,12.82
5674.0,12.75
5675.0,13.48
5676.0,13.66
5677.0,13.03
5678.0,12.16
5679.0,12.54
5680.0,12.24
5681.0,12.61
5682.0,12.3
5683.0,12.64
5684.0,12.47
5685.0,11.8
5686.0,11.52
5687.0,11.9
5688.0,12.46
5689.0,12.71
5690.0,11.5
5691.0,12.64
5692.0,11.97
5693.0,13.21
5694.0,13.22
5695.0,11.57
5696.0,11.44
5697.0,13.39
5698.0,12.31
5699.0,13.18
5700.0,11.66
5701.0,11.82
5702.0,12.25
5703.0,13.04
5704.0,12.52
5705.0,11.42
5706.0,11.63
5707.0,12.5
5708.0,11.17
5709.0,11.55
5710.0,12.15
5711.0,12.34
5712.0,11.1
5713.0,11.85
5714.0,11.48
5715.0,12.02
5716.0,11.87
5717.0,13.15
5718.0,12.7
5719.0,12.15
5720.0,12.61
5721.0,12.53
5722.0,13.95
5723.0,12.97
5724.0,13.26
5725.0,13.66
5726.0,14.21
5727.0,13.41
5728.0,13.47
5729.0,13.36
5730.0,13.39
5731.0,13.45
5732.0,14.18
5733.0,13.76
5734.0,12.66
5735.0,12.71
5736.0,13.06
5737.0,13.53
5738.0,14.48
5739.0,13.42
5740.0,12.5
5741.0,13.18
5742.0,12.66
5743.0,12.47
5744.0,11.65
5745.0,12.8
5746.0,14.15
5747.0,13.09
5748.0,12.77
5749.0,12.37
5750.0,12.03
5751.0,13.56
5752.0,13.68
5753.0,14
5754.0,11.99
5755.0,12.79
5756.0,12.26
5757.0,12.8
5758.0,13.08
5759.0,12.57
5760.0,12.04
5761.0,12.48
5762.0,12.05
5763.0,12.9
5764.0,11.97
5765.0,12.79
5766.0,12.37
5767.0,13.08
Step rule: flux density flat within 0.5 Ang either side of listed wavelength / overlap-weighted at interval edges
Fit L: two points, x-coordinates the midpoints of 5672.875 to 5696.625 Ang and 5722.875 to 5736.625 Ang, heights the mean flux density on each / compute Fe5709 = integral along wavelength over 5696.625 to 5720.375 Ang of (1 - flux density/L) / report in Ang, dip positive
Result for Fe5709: 1.5 Ang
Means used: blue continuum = 12.4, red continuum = 13.4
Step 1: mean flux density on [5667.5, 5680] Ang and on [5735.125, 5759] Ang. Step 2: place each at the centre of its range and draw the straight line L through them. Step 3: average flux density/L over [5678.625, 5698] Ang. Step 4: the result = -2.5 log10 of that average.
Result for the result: 0.04 mag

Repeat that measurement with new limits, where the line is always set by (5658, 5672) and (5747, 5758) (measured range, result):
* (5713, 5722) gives 0.025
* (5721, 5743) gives -0.051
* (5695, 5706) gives 0.029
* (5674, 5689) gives -0.003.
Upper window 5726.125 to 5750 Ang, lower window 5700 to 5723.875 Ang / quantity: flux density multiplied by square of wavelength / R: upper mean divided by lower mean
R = 1.09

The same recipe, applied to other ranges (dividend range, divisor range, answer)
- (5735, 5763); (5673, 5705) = 1.06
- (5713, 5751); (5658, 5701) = 1.06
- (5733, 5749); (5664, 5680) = 1.06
